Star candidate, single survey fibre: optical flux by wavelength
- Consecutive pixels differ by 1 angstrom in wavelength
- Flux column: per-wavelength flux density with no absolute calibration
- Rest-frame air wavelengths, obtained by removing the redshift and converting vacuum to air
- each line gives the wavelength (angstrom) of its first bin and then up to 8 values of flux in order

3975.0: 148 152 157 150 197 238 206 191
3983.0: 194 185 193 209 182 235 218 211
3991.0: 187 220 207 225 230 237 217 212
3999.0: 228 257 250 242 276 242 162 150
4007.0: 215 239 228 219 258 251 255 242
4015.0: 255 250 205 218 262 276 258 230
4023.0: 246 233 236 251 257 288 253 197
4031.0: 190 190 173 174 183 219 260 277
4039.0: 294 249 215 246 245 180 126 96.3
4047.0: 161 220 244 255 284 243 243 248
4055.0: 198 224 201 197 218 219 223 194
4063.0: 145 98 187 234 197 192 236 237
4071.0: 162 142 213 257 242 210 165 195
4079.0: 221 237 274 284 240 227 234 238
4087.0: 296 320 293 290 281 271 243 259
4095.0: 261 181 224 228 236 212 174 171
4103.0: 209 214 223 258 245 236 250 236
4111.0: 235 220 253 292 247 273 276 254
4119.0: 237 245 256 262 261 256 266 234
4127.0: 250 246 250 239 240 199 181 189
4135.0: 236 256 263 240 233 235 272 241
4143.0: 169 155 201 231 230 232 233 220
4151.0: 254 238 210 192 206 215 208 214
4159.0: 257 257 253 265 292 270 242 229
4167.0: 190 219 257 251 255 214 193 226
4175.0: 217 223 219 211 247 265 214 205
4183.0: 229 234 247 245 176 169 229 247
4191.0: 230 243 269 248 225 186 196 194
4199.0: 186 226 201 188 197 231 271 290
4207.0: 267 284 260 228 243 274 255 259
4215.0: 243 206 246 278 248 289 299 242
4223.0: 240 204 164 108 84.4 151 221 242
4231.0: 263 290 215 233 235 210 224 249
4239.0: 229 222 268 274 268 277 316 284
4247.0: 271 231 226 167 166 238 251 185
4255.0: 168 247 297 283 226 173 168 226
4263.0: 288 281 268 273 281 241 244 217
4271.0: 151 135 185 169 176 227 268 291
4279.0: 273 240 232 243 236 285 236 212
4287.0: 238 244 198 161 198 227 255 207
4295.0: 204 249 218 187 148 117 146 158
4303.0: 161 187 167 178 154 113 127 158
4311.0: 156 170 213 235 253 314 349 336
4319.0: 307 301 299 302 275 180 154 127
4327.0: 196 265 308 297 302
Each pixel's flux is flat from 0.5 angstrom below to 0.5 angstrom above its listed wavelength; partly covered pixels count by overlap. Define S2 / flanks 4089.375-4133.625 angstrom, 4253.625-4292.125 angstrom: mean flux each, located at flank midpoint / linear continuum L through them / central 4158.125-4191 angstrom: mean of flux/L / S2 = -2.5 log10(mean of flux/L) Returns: 0.01 mag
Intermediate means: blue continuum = 240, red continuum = 228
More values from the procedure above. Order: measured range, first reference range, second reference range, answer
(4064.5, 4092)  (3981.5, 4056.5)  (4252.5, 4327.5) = -0.05 mag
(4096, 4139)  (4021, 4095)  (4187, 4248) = -0.04 mag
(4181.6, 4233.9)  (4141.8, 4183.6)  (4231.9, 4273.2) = 0.01 mag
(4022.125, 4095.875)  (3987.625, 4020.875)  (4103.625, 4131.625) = 0.07 mag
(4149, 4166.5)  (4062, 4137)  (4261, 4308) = -0.05 mag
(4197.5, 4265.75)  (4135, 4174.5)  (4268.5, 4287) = -0.04 mag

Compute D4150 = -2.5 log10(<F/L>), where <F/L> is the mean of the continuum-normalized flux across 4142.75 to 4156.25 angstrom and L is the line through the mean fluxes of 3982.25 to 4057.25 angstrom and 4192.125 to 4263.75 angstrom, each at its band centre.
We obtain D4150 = 0.08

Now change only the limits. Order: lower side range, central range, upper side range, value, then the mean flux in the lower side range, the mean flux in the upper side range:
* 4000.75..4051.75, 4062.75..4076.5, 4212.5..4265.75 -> 0.16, 228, 234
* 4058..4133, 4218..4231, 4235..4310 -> 0.05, 232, 219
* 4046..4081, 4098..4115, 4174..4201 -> -0.08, 209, 222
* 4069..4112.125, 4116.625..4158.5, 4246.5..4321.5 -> 0.00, 234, 220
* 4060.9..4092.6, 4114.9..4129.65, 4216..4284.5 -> -0.12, 226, 232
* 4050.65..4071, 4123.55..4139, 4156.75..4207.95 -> -0.07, 209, 230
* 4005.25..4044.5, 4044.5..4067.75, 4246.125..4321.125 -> 0.14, 232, 220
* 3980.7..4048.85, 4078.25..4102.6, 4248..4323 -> -0.11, 222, 221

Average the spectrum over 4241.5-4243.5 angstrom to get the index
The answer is 271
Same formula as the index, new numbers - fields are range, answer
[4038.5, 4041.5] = 253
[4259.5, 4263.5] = 214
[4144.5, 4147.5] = 221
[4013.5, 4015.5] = 248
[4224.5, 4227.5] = 119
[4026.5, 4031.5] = 237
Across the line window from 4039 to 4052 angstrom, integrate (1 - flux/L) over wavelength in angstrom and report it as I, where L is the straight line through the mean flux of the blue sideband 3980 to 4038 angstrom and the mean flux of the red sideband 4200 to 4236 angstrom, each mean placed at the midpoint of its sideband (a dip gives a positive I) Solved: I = 0.7 angstrom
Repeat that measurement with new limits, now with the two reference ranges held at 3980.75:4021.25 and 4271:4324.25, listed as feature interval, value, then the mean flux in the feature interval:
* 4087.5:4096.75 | -1.8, 265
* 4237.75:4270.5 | -3.7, 242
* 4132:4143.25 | -0.4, 229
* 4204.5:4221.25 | -3.2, 261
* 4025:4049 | 0.8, 216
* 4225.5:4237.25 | 0.7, 206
